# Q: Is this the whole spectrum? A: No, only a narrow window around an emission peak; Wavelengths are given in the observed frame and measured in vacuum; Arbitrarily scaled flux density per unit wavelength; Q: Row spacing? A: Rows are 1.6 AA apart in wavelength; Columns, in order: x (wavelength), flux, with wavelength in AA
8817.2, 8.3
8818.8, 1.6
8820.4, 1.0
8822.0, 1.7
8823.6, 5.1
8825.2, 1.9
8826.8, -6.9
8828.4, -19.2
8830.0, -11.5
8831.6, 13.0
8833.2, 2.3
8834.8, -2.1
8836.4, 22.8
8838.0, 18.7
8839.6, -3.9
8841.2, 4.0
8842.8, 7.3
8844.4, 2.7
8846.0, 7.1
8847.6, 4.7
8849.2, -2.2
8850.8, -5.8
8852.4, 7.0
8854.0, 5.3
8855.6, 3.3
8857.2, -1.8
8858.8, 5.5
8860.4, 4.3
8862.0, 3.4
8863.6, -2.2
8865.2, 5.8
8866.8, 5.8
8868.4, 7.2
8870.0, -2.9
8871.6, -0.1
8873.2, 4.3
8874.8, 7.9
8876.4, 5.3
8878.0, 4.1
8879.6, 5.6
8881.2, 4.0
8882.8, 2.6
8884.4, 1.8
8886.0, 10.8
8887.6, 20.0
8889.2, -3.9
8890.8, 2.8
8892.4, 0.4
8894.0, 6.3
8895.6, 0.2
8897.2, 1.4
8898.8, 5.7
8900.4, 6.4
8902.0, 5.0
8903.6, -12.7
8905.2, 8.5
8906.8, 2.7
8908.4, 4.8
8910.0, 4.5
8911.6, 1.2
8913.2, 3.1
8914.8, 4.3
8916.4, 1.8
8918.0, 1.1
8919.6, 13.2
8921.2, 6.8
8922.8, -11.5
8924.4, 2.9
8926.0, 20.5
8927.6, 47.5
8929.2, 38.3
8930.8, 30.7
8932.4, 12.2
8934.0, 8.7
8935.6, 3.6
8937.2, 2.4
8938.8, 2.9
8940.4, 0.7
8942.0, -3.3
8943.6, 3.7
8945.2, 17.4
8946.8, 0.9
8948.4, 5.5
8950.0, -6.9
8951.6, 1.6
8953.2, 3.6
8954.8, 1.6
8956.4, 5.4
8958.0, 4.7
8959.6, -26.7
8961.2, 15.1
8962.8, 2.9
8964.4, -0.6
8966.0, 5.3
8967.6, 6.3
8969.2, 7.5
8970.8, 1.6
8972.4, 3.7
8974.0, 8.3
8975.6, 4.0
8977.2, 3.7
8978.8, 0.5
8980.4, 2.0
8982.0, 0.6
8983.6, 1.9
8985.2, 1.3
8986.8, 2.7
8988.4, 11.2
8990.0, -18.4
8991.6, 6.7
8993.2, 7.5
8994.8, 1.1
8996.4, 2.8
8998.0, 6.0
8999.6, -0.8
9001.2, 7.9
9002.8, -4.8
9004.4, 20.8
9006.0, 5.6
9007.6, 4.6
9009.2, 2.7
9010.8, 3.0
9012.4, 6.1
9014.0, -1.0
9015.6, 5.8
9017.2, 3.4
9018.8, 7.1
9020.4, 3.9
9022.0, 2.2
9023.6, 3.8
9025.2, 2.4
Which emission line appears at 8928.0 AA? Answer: Hbeta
